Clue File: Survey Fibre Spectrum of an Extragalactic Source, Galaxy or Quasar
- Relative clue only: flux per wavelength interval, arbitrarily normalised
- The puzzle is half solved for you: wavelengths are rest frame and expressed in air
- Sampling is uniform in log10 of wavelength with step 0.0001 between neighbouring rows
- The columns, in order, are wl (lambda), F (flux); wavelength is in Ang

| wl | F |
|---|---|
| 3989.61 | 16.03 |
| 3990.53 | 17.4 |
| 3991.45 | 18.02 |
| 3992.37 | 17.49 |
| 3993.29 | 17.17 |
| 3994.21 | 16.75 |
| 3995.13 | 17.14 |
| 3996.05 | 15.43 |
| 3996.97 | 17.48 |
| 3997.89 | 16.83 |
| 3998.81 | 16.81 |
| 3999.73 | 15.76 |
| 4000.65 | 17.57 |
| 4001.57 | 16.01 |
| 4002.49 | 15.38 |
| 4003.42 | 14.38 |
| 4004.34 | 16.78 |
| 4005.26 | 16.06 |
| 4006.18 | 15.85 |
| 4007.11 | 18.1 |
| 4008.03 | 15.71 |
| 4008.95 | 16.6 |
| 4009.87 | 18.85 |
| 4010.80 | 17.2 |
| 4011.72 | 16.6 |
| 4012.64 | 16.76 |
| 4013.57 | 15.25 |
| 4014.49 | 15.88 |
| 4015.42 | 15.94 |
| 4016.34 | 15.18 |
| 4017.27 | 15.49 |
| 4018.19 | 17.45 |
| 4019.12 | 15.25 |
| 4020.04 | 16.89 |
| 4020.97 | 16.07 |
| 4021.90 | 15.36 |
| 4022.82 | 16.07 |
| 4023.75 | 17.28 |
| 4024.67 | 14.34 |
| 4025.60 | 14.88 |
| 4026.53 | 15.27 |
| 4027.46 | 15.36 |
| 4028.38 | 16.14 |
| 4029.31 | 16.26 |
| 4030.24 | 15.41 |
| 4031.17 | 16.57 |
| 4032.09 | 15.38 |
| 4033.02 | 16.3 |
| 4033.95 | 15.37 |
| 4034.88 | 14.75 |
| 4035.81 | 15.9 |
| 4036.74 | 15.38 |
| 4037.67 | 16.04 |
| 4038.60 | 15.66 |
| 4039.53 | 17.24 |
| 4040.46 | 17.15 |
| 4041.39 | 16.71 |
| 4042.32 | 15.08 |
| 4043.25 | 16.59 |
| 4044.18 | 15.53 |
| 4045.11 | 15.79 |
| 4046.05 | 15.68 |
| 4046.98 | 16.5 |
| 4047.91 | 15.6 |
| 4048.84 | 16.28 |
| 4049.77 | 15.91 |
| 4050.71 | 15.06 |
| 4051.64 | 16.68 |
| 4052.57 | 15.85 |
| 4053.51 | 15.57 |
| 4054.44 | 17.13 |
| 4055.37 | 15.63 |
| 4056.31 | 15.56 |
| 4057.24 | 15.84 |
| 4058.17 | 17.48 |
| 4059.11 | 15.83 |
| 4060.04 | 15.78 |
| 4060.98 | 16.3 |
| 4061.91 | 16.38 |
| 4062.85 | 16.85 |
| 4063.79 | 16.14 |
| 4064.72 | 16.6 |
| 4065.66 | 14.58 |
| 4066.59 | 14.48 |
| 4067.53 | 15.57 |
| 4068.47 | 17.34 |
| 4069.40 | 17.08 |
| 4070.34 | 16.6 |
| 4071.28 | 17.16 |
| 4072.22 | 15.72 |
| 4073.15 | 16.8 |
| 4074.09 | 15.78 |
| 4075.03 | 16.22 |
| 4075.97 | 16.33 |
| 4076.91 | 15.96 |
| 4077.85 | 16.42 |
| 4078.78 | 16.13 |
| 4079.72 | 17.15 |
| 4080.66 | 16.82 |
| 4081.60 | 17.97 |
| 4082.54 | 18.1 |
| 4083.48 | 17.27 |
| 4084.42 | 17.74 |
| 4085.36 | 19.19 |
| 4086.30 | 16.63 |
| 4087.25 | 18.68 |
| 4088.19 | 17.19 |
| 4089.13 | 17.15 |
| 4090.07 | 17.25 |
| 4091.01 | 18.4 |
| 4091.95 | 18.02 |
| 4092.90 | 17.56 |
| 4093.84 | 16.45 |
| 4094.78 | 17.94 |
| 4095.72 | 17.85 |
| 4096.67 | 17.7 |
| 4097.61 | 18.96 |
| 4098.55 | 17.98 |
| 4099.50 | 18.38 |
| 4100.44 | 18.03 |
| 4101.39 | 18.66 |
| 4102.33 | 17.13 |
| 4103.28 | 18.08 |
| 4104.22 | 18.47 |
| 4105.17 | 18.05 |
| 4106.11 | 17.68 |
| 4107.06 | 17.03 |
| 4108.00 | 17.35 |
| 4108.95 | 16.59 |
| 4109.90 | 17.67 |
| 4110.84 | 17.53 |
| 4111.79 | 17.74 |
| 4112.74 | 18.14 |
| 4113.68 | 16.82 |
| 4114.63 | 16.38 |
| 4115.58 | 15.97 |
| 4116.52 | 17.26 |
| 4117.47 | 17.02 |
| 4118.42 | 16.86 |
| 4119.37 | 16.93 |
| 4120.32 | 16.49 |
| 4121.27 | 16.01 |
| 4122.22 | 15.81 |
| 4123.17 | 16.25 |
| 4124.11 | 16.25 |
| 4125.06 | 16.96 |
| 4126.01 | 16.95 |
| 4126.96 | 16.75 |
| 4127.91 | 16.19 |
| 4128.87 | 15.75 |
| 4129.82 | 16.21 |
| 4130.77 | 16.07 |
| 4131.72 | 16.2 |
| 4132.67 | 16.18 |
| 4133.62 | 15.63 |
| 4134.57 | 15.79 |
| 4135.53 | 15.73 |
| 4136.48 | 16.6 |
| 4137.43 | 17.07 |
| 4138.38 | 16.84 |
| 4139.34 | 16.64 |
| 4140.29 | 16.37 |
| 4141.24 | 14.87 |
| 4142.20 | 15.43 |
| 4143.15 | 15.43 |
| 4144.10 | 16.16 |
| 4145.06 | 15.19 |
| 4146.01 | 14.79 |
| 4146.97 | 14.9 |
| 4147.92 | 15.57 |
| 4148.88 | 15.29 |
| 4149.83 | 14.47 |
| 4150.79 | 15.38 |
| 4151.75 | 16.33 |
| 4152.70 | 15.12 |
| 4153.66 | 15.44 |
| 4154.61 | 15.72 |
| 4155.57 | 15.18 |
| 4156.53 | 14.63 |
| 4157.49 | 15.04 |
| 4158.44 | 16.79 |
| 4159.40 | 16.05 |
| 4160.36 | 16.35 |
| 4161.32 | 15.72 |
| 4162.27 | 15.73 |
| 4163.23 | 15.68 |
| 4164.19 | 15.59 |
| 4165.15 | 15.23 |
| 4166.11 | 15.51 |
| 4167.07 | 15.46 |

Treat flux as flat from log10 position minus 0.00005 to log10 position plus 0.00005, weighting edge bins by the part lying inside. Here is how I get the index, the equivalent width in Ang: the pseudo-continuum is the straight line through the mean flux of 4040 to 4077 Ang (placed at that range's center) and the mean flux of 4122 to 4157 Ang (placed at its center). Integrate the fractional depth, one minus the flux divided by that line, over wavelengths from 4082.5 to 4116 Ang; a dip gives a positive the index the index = -3.5 Ang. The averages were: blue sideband 16.1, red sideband 15.8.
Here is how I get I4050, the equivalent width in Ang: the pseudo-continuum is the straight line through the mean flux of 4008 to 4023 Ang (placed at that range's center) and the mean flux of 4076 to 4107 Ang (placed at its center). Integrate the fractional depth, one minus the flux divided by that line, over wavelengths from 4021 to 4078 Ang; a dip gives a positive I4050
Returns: 3.0 Ang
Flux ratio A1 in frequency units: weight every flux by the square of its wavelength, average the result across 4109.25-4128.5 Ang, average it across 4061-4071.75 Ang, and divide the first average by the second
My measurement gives 1.06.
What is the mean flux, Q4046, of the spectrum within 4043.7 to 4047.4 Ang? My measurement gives 15.9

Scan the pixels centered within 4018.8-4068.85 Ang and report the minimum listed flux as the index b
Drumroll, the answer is 14.34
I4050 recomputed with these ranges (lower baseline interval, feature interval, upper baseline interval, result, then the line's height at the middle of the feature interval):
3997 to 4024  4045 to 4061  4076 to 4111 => 0.9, 17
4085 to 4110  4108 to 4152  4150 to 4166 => 0.9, 16.6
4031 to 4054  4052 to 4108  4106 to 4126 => -2.0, 16.4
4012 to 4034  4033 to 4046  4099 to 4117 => 0.2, 16.2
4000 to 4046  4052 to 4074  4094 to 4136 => 0.4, 16.5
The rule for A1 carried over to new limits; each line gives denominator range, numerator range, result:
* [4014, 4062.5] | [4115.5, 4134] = 1.07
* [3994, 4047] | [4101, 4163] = 1.07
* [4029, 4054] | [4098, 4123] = 1.12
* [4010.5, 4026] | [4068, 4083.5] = 1.08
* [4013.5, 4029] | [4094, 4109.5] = 1.18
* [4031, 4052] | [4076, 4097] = 1.12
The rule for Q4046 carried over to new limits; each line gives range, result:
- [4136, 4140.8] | 16.7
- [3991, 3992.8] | 17.7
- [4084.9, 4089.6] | 17.7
